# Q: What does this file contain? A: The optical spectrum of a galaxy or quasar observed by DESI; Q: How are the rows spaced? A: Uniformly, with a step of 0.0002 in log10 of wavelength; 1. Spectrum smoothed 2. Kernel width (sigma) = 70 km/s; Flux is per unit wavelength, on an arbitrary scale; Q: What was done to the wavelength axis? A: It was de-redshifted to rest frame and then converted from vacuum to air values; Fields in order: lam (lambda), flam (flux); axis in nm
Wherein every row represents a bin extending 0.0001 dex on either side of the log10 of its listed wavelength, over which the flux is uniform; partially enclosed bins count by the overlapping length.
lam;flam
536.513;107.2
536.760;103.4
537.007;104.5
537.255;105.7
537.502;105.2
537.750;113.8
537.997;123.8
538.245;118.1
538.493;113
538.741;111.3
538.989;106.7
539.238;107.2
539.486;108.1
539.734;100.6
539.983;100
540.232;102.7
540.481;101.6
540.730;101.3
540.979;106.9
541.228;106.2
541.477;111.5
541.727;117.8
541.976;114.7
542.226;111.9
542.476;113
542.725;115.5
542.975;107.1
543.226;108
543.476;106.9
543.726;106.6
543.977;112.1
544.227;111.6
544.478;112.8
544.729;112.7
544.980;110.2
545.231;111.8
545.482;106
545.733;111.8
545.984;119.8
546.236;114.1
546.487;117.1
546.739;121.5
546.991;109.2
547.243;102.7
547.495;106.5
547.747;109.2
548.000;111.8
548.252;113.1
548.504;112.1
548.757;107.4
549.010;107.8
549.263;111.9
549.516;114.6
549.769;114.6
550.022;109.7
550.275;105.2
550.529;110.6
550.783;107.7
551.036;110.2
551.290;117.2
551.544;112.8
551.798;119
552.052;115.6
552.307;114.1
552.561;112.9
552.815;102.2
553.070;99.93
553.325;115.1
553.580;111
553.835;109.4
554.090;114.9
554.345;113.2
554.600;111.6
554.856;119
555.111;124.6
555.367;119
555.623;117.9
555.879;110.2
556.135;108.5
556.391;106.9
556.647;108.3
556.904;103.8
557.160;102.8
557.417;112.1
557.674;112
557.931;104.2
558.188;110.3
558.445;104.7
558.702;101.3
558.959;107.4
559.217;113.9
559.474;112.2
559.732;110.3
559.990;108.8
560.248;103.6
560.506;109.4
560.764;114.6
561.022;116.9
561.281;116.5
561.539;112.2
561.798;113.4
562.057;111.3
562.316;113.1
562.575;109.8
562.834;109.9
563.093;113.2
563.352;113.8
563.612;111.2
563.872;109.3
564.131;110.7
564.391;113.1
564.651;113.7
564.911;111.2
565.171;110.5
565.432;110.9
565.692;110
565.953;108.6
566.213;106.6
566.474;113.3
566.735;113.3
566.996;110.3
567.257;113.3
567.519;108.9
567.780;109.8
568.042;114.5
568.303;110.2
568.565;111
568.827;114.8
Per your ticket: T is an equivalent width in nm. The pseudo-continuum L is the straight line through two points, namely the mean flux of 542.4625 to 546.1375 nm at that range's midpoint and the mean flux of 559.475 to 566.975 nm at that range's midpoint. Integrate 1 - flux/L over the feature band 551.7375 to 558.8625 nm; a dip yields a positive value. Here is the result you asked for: 0.030 nm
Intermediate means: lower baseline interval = 111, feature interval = 111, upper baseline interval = 111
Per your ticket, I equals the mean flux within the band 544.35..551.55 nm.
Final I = 111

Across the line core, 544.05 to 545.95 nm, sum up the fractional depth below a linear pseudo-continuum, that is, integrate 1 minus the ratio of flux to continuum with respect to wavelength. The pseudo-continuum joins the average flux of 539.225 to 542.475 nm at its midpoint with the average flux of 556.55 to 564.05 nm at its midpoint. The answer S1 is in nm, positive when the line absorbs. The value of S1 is -0.06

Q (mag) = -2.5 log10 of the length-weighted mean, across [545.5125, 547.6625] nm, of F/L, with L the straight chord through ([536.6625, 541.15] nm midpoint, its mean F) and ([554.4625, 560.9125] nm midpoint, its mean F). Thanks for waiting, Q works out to -0.04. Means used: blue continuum 107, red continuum 110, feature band 112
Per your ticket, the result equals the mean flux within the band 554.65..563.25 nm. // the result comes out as 111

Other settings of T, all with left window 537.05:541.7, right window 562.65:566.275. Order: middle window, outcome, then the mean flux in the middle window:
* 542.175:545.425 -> -0.06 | 111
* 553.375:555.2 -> -0.08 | 115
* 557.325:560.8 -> 0.05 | 109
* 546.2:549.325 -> -0.06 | 111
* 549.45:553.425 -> -0.06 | 111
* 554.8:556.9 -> -0.07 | 114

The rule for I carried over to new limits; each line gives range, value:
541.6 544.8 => 112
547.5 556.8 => 112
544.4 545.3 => 112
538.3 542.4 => 108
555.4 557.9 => 109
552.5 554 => 108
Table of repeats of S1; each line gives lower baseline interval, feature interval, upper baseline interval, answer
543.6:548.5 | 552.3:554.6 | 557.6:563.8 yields 0.019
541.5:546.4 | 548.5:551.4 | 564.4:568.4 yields 0.026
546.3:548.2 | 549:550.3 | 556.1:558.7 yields -0.012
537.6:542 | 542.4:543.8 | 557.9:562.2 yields -0.004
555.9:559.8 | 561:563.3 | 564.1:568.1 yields -0.067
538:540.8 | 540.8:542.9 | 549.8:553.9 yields -0.075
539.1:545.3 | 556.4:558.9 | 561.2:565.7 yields 0.099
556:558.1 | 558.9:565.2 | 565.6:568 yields -0.153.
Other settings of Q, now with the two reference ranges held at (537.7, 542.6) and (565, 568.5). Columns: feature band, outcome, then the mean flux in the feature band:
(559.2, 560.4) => 0.01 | 109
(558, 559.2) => 0.04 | 107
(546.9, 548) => 0.02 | 107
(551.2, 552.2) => -0.06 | 116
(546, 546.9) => -0.07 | 117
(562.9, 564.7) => -0.01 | 112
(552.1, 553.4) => 0.01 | 109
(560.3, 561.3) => -0.03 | 113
